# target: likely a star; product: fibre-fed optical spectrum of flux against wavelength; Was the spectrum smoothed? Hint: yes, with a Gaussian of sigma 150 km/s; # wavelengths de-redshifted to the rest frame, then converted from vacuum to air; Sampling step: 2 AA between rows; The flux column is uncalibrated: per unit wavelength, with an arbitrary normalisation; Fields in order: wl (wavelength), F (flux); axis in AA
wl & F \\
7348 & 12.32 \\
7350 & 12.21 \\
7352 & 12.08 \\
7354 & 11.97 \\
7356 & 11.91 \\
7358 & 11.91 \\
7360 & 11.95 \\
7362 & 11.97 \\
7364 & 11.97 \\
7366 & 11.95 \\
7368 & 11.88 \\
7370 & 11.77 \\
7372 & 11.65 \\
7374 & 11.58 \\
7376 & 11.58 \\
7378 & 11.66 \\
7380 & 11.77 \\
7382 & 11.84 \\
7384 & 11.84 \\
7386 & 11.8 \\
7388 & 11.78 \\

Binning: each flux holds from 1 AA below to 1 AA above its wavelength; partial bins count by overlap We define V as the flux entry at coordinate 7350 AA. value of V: 12.21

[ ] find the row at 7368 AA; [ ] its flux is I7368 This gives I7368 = 11.88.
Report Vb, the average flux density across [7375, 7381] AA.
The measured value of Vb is 11.7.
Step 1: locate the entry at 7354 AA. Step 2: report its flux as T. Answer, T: 11.97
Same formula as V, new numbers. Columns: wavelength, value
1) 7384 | 11.84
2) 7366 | 11.95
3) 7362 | 11.97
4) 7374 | 11.58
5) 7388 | 11.78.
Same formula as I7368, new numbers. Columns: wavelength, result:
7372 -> 11.65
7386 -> 11.8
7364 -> 11.97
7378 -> 11.66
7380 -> 11.77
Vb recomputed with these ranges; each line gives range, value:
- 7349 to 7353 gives 12.1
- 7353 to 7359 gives 11.9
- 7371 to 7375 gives 11.6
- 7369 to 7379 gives 11.6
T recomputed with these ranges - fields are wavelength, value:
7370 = 11.77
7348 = 12.32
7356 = 11.91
